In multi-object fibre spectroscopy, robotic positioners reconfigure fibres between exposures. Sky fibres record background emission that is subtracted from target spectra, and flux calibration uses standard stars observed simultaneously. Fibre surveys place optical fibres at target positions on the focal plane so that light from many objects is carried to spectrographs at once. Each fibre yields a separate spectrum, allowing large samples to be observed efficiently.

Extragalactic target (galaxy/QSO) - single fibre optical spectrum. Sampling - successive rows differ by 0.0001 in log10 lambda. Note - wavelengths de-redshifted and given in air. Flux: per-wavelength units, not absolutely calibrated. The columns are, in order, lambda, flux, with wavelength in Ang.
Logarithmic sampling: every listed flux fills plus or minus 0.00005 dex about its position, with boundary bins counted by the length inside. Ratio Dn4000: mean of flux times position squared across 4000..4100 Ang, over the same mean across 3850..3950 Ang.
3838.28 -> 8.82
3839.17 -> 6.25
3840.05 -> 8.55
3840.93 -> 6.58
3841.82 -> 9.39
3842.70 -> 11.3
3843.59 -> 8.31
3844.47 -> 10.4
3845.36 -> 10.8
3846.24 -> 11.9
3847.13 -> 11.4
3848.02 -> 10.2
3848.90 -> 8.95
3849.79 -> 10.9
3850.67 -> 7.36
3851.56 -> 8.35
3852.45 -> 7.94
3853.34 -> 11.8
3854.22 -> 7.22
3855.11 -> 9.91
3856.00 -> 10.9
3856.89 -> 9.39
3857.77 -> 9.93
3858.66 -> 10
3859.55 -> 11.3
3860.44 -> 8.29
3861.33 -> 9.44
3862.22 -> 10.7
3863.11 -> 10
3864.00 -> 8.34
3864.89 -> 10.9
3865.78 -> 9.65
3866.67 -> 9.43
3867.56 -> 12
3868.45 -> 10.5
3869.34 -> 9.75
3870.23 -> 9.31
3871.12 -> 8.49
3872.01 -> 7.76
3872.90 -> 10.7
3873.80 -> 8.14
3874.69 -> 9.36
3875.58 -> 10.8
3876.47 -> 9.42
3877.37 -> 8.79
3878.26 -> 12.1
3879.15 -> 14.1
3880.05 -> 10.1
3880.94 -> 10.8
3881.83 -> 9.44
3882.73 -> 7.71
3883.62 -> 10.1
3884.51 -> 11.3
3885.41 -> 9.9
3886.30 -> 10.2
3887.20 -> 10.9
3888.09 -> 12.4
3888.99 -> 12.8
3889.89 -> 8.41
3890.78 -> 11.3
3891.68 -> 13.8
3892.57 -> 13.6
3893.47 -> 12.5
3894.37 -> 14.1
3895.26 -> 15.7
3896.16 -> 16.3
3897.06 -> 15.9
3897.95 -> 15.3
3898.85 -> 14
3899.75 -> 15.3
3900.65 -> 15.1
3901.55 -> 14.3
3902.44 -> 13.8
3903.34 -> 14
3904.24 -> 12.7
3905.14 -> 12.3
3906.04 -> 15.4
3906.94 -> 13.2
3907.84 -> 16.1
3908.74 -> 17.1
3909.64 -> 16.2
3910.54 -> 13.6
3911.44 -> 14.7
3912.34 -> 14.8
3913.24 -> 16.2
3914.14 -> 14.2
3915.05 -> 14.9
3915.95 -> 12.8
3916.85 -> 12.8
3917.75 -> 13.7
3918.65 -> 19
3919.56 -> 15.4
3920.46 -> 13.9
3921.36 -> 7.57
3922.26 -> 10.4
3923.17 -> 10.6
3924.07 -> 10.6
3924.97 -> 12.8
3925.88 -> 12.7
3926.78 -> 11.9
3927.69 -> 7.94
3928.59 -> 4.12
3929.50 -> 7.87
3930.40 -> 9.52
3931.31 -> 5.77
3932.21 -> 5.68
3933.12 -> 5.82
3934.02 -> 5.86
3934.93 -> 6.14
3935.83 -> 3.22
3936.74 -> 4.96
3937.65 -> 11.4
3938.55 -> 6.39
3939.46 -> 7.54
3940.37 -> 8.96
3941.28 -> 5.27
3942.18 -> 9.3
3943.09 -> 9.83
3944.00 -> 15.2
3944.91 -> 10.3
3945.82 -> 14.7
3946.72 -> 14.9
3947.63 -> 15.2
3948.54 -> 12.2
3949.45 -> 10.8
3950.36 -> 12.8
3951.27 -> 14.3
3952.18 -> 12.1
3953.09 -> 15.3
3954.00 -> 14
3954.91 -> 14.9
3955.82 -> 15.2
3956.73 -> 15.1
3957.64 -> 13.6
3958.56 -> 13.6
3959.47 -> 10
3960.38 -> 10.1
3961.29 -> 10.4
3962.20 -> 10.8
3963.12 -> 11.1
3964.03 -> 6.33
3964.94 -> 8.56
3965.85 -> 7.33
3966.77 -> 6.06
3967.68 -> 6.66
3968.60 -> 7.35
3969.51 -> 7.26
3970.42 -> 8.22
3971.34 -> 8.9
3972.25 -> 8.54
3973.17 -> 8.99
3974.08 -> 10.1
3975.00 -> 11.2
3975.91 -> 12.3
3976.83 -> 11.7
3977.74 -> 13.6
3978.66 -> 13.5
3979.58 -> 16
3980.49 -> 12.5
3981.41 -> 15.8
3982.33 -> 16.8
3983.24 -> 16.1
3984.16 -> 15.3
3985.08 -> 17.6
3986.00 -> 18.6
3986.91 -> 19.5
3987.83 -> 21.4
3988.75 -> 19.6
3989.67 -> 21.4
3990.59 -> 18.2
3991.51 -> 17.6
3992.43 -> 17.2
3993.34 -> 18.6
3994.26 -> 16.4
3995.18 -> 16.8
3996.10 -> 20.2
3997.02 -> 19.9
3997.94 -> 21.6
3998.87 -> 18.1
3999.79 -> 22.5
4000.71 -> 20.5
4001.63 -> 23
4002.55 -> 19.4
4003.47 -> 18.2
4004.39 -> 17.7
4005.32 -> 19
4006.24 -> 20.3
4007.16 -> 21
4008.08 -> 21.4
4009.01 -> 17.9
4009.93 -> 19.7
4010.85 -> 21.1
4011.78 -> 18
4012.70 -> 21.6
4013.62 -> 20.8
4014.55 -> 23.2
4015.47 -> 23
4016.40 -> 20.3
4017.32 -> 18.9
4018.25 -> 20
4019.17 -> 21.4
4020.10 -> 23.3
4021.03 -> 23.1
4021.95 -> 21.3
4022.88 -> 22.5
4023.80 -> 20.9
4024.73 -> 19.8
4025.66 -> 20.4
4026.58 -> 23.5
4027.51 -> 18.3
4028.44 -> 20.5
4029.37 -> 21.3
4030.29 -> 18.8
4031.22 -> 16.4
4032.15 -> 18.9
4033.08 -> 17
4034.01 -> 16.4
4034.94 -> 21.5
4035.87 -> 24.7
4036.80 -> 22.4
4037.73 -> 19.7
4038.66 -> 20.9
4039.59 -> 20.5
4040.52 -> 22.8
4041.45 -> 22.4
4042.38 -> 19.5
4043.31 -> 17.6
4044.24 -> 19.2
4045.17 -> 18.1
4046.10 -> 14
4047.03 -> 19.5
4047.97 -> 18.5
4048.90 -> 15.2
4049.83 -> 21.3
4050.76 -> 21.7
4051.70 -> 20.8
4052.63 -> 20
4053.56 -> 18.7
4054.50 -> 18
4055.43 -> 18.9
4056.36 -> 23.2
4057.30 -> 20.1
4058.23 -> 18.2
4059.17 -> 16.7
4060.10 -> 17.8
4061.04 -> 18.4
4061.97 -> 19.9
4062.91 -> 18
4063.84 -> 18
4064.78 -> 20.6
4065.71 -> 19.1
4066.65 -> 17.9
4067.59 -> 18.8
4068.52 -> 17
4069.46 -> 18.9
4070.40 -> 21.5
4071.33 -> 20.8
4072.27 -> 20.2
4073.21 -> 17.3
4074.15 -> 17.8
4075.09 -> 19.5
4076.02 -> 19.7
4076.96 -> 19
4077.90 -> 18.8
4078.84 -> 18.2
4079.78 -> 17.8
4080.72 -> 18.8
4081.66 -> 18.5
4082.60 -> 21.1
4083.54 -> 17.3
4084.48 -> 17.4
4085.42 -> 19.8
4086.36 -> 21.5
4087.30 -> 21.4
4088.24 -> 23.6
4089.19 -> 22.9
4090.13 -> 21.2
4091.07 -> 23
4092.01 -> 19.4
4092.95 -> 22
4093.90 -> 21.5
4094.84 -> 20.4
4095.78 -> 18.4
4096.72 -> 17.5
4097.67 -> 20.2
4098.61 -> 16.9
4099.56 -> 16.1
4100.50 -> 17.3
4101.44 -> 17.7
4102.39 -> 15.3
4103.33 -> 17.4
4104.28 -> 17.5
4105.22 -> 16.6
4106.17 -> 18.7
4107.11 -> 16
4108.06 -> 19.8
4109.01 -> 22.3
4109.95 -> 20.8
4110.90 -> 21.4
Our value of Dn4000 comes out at 1.92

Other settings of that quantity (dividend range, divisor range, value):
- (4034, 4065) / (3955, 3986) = 1.76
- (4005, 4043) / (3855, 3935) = 1.91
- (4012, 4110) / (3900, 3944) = 1.87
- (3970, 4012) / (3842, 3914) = 1.57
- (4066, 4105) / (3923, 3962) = 1.97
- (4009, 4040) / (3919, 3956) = 2.08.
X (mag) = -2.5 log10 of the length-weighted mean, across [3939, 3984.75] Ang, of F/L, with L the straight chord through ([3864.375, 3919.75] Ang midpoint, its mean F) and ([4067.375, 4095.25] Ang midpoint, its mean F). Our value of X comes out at 0.30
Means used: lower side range 12.5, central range 11.5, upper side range 19.8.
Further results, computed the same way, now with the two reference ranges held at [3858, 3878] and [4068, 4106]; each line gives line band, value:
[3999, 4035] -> -0.25 mag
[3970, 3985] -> 0.15 mag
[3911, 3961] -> 0.12 mag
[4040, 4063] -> -0.09 mag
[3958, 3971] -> 0.48 mag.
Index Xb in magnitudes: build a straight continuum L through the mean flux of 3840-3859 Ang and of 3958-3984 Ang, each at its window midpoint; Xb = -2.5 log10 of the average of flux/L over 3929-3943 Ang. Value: 0.44 mag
